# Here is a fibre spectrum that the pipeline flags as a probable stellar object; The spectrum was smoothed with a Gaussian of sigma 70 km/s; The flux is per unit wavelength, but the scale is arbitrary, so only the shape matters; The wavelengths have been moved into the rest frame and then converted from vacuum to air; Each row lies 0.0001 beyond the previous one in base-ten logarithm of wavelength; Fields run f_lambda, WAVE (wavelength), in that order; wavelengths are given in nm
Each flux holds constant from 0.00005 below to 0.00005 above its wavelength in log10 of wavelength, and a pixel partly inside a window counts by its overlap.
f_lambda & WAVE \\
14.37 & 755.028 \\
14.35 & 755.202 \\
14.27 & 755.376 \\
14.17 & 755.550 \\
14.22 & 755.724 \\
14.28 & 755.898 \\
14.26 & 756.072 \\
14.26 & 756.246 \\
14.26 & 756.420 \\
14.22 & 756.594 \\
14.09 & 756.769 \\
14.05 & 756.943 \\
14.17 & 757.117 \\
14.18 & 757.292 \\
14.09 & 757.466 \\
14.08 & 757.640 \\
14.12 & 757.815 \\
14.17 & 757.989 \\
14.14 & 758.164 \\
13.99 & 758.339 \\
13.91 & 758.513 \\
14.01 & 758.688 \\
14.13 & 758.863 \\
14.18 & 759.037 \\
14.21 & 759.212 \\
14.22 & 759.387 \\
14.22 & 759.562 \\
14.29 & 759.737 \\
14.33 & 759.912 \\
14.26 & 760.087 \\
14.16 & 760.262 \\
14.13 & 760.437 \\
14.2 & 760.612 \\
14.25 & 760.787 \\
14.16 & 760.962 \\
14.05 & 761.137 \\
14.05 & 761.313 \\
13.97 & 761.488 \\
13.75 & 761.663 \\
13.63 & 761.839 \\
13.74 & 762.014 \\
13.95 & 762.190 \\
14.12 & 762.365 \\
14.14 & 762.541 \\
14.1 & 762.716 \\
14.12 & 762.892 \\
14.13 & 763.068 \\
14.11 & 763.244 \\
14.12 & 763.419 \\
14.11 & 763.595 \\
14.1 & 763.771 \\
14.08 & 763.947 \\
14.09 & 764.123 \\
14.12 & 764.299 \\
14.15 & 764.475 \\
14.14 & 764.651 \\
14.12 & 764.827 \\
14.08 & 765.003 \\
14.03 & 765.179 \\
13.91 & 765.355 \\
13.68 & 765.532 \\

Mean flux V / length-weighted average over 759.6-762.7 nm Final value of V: 14.1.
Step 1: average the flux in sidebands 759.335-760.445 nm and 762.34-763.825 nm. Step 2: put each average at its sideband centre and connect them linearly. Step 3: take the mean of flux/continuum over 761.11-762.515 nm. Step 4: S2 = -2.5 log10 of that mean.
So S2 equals 0.02 mag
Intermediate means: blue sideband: 14.2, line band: 13.9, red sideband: 14.1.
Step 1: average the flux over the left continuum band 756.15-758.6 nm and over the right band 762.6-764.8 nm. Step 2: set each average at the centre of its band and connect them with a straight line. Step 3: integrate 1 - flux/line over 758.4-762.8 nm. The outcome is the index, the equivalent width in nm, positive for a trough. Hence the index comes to 0.011 nm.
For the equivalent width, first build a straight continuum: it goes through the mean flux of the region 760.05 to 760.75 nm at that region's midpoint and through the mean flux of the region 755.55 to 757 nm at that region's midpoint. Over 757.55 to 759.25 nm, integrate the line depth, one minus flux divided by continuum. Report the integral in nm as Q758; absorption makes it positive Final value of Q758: 0.01 nm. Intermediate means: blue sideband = 14.2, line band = 14.1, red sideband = 14.2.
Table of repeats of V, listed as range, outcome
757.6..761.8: 14.1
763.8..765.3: 14.1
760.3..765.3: 14.1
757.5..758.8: 14.1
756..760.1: 14.2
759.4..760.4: 14.2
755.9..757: 14.2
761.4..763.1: 14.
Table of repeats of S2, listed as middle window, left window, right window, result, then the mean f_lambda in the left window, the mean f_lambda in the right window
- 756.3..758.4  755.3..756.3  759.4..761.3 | 0.01 mag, 14.2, 14.2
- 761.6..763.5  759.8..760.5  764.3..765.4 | 0.01 mag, 14.2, 14.1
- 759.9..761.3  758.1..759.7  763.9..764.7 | 0.00 mag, 14.1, 14.1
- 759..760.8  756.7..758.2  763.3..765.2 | -0.01 mag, 14.1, 14.1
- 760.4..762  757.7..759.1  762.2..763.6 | 0.01 mag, 14.1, 14.1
